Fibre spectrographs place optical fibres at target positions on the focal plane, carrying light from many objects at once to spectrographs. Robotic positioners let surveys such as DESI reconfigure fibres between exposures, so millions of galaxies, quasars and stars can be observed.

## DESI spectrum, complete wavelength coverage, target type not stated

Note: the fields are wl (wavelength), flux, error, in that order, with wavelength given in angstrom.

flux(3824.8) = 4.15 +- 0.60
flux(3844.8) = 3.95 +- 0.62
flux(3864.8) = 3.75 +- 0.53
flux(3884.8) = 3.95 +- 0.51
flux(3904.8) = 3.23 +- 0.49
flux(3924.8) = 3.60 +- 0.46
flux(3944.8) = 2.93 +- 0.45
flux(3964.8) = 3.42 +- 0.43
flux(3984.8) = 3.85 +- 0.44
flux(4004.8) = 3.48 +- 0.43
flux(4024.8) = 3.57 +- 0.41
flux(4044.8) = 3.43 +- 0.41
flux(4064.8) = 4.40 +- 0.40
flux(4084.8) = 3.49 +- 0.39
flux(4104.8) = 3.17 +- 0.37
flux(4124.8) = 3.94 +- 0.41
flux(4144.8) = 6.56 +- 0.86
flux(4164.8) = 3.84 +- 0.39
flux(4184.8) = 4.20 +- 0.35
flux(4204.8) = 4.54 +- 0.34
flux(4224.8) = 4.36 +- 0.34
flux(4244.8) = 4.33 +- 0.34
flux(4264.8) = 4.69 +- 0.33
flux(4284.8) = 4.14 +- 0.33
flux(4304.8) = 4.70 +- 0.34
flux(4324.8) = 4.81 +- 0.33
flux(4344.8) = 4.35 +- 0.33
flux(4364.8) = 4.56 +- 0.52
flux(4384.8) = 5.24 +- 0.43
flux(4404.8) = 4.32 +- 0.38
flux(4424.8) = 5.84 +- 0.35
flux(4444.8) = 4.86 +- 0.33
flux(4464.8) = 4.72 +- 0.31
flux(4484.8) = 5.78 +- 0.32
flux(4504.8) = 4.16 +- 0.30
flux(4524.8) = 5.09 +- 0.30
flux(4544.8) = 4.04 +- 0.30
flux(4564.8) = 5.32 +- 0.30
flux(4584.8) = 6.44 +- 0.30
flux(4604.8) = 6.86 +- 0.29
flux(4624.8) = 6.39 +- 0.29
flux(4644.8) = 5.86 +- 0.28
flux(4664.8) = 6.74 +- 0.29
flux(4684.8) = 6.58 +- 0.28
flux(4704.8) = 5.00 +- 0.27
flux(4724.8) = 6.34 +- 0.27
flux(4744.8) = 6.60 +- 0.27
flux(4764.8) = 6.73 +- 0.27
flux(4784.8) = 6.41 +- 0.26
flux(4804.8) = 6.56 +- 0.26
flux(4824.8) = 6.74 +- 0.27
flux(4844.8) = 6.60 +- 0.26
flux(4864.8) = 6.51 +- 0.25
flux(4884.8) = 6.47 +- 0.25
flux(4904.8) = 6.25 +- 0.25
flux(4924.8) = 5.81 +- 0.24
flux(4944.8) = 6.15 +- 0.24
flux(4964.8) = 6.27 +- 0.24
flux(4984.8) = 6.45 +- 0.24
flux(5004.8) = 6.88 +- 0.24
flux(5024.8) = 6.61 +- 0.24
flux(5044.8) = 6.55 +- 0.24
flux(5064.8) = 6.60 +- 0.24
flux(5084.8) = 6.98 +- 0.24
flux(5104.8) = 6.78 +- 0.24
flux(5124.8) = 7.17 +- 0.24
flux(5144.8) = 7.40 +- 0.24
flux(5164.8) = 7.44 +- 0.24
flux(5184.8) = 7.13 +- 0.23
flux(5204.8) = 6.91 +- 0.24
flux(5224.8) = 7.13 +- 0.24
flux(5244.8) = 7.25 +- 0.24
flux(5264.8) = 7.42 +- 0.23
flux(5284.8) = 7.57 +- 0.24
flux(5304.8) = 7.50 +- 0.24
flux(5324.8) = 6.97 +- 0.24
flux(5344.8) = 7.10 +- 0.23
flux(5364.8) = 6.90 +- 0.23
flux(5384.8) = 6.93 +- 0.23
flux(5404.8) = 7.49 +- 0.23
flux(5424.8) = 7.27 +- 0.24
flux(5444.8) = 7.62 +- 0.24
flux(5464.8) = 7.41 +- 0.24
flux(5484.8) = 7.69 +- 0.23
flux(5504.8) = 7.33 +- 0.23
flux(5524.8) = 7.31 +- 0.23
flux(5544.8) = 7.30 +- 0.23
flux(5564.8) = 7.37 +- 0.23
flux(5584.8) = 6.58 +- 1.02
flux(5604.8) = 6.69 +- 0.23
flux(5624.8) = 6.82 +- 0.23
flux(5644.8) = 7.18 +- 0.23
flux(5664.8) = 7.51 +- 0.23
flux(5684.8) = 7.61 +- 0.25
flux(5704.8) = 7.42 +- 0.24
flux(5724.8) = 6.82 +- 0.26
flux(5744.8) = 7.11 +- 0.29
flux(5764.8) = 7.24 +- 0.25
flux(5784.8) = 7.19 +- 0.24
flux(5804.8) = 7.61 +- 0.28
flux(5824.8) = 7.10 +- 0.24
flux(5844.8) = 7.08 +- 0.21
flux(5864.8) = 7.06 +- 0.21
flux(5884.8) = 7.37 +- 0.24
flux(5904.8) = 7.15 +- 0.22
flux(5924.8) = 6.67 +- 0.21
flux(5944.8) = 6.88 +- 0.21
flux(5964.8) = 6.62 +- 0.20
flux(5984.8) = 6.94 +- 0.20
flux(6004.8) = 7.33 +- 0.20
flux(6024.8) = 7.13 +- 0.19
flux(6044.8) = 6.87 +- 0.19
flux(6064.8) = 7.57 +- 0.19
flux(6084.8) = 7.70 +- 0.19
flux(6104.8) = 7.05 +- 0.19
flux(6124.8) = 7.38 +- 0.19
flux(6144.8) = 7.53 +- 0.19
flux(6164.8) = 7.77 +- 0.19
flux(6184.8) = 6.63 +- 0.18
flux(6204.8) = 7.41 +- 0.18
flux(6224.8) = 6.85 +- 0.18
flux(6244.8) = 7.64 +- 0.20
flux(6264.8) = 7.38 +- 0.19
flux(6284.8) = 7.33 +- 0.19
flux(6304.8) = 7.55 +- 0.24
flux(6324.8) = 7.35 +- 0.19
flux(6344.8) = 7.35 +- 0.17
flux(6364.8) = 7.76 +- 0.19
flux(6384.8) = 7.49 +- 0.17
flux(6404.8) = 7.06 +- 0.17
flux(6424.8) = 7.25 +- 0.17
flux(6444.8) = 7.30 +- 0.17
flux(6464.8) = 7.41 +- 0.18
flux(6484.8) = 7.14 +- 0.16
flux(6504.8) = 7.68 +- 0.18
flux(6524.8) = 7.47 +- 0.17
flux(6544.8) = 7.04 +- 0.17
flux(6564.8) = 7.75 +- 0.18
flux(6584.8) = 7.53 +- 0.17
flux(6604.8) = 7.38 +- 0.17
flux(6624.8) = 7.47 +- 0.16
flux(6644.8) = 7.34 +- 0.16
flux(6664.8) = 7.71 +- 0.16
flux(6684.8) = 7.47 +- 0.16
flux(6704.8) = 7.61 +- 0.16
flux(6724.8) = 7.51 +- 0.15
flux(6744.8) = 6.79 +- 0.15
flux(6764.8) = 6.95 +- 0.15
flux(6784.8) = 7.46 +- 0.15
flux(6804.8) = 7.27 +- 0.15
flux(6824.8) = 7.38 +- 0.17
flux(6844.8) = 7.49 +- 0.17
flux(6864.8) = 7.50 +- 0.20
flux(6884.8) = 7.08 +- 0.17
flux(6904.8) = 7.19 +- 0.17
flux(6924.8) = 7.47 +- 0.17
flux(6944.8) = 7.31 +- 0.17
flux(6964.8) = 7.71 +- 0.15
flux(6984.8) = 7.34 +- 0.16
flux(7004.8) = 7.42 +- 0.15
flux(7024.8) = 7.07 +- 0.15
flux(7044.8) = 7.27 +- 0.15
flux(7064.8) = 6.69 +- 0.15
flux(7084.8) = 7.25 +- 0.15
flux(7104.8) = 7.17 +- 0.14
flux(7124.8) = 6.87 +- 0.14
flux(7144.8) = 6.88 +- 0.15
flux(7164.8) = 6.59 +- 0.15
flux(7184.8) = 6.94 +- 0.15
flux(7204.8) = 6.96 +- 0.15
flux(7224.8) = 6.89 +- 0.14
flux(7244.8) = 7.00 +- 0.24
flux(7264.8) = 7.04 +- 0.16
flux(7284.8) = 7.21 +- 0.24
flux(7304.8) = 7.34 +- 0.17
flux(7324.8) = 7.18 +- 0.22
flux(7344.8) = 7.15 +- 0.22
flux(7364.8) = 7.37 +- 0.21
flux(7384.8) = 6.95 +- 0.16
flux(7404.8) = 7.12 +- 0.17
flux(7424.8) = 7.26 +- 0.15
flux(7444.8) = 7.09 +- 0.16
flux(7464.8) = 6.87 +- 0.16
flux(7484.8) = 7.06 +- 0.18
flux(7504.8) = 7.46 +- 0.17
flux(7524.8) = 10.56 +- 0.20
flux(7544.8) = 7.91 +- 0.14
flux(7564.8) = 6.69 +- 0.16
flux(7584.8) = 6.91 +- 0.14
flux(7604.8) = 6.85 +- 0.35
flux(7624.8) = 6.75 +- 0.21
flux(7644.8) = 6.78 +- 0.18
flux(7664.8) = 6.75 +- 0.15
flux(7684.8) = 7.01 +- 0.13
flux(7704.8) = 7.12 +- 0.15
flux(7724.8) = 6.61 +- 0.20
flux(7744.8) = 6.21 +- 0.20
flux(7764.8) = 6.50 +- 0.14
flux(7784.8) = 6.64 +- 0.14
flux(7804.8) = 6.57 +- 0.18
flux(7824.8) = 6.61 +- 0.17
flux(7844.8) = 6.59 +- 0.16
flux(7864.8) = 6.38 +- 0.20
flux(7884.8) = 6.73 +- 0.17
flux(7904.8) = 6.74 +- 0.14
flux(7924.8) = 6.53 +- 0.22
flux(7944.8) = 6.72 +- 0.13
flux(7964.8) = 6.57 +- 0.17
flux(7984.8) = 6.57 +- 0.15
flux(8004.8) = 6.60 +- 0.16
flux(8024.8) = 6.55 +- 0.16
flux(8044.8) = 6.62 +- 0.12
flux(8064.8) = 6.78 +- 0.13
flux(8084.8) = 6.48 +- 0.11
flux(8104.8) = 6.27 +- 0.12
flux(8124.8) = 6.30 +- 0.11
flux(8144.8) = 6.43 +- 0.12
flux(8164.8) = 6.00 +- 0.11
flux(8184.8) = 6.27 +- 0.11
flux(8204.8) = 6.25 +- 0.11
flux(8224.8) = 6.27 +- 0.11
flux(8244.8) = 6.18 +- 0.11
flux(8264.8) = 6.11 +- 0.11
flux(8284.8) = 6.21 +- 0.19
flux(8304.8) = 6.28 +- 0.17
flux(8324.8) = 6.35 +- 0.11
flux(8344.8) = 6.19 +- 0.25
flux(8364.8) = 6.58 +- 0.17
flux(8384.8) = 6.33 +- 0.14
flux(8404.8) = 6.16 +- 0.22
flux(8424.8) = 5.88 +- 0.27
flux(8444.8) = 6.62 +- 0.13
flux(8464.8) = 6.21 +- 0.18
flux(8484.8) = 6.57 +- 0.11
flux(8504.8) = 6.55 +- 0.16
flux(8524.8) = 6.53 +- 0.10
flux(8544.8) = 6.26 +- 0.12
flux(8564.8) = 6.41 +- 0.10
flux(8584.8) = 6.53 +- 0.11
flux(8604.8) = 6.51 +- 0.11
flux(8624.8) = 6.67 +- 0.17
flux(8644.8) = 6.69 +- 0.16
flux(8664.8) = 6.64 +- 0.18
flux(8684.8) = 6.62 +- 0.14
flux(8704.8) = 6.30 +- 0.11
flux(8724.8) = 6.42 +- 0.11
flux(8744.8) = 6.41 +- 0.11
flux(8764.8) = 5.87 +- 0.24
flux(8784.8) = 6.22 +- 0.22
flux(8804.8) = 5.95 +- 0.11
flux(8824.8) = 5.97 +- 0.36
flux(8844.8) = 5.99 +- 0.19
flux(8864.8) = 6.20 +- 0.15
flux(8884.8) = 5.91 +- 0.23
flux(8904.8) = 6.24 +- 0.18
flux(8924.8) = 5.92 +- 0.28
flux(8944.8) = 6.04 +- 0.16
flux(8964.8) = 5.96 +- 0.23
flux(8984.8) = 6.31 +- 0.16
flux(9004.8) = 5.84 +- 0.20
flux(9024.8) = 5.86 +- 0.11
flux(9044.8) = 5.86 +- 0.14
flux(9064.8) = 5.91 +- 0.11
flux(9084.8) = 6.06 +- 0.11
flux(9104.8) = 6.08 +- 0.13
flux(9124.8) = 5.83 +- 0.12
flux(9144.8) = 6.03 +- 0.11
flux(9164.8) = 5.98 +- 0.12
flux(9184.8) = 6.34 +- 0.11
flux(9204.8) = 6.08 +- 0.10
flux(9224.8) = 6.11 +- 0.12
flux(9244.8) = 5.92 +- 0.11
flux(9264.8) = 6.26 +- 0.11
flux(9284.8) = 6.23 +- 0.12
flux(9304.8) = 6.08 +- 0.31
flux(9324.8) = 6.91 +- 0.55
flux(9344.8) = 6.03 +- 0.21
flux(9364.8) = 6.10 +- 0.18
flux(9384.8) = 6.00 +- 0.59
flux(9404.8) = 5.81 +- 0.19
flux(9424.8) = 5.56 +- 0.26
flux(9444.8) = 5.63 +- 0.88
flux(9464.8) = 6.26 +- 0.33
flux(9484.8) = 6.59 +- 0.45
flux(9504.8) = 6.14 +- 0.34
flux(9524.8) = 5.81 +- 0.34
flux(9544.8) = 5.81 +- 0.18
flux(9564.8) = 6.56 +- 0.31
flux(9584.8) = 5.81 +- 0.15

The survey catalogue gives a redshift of 0.15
